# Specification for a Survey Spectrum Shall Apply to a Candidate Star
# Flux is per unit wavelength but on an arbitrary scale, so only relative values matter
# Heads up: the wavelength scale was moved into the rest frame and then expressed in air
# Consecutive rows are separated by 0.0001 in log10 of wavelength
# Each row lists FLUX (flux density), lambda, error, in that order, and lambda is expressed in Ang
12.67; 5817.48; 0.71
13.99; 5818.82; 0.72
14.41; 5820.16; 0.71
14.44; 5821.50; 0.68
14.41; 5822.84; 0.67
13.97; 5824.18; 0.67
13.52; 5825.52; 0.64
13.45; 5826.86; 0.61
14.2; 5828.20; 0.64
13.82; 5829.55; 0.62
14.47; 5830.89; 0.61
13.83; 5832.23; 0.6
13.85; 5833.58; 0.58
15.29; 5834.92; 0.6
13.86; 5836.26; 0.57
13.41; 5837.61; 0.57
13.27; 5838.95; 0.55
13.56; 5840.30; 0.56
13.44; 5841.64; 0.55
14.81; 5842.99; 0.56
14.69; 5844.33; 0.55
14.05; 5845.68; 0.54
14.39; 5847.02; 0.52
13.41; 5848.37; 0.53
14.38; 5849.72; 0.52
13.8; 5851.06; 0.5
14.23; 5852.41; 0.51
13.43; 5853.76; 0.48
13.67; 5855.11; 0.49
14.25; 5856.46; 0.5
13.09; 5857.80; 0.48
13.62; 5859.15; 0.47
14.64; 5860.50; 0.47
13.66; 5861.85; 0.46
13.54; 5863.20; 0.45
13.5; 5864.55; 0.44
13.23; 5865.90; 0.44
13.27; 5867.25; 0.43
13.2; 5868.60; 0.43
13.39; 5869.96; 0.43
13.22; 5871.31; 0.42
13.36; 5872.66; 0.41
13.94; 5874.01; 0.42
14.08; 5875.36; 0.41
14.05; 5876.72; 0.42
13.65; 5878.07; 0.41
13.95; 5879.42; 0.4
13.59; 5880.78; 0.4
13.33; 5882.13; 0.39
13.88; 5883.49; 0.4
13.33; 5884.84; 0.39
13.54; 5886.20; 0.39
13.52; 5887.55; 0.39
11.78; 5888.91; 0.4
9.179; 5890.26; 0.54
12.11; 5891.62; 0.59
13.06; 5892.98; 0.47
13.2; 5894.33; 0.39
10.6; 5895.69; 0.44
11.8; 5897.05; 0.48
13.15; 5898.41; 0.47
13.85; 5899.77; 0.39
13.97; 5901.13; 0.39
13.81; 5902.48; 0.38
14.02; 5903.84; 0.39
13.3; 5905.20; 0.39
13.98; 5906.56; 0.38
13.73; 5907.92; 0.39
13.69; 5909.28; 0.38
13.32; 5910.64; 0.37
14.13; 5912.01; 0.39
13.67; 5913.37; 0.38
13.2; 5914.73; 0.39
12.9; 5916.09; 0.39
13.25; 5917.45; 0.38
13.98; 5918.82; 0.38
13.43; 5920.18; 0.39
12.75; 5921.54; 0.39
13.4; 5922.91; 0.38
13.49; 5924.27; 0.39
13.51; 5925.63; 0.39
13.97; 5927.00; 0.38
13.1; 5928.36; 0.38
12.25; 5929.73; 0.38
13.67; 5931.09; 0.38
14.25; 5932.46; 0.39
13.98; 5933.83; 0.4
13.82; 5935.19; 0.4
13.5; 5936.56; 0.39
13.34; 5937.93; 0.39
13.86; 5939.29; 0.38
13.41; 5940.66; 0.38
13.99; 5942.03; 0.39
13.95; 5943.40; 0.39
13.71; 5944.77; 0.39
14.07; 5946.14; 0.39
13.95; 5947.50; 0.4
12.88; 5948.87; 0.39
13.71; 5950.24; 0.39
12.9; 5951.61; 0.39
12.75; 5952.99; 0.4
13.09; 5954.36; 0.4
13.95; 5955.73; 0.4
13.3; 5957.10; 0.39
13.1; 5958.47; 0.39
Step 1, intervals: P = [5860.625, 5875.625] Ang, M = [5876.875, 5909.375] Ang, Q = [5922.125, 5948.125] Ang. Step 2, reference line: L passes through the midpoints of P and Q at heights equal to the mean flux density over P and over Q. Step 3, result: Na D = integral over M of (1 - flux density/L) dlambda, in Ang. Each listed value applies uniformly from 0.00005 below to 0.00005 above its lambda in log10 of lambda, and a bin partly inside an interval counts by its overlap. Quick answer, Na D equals 1.1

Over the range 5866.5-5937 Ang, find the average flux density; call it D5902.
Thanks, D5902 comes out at 13.3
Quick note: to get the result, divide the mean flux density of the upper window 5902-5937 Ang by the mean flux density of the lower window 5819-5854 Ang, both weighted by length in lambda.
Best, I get 0.97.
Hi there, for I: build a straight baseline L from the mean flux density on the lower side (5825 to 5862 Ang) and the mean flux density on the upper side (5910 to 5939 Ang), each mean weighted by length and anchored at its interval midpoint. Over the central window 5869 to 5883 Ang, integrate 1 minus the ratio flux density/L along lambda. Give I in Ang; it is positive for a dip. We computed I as 0.1 Ang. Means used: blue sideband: 13.9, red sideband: 13.5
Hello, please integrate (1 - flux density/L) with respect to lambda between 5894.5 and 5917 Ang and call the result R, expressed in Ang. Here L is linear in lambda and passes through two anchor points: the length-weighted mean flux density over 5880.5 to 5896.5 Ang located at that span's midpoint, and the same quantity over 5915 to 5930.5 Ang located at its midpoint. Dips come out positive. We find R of -0.68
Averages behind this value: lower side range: 12.6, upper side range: 13.3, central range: 13.3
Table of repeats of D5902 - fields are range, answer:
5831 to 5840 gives 13.9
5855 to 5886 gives 13.6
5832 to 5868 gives 13.9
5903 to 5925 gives 13.5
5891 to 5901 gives 12.6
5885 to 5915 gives 13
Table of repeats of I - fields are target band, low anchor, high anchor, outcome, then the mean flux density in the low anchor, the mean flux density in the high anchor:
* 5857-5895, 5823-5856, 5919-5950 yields 1.4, 14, 13.6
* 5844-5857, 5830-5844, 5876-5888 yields -0.1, 14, 13.7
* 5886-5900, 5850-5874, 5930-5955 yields 1.4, 13.6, 13.6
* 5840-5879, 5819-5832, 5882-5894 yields -1.5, 14.1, 12.6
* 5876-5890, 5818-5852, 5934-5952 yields 0.5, 14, 13.7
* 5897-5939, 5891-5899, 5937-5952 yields -2.0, 12.3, 13.6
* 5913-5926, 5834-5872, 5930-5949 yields 0.4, 13.8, 13.7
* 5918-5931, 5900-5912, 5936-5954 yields 0.3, 13.8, 13.5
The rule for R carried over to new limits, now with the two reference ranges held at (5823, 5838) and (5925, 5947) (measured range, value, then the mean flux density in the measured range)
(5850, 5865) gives 0.1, 13.8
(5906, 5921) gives 0.2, 13.6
